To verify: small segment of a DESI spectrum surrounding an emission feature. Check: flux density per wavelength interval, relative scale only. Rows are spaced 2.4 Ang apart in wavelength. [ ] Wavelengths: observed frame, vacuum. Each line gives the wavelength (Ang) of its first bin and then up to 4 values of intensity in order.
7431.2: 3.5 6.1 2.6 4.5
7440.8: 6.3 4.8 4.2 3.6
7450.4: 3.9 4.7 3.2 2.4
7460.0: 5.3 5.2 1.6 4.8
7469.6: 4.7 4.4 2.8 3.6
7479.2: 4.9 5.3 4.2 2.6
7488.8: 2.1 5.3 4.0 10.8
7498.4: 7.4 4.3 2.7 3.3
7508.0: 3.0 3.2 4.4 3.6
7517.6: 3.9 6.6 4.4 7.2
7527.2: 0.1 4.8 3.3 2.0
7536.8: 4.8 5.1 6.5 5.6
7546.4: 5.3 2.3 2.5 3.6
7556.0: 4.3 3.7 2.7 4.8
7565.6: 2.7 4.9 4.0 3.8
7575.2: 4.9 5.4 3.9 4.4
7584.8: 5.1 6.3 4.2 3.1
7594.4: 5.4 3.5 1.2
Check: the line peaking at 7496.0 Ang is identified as H-gamma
